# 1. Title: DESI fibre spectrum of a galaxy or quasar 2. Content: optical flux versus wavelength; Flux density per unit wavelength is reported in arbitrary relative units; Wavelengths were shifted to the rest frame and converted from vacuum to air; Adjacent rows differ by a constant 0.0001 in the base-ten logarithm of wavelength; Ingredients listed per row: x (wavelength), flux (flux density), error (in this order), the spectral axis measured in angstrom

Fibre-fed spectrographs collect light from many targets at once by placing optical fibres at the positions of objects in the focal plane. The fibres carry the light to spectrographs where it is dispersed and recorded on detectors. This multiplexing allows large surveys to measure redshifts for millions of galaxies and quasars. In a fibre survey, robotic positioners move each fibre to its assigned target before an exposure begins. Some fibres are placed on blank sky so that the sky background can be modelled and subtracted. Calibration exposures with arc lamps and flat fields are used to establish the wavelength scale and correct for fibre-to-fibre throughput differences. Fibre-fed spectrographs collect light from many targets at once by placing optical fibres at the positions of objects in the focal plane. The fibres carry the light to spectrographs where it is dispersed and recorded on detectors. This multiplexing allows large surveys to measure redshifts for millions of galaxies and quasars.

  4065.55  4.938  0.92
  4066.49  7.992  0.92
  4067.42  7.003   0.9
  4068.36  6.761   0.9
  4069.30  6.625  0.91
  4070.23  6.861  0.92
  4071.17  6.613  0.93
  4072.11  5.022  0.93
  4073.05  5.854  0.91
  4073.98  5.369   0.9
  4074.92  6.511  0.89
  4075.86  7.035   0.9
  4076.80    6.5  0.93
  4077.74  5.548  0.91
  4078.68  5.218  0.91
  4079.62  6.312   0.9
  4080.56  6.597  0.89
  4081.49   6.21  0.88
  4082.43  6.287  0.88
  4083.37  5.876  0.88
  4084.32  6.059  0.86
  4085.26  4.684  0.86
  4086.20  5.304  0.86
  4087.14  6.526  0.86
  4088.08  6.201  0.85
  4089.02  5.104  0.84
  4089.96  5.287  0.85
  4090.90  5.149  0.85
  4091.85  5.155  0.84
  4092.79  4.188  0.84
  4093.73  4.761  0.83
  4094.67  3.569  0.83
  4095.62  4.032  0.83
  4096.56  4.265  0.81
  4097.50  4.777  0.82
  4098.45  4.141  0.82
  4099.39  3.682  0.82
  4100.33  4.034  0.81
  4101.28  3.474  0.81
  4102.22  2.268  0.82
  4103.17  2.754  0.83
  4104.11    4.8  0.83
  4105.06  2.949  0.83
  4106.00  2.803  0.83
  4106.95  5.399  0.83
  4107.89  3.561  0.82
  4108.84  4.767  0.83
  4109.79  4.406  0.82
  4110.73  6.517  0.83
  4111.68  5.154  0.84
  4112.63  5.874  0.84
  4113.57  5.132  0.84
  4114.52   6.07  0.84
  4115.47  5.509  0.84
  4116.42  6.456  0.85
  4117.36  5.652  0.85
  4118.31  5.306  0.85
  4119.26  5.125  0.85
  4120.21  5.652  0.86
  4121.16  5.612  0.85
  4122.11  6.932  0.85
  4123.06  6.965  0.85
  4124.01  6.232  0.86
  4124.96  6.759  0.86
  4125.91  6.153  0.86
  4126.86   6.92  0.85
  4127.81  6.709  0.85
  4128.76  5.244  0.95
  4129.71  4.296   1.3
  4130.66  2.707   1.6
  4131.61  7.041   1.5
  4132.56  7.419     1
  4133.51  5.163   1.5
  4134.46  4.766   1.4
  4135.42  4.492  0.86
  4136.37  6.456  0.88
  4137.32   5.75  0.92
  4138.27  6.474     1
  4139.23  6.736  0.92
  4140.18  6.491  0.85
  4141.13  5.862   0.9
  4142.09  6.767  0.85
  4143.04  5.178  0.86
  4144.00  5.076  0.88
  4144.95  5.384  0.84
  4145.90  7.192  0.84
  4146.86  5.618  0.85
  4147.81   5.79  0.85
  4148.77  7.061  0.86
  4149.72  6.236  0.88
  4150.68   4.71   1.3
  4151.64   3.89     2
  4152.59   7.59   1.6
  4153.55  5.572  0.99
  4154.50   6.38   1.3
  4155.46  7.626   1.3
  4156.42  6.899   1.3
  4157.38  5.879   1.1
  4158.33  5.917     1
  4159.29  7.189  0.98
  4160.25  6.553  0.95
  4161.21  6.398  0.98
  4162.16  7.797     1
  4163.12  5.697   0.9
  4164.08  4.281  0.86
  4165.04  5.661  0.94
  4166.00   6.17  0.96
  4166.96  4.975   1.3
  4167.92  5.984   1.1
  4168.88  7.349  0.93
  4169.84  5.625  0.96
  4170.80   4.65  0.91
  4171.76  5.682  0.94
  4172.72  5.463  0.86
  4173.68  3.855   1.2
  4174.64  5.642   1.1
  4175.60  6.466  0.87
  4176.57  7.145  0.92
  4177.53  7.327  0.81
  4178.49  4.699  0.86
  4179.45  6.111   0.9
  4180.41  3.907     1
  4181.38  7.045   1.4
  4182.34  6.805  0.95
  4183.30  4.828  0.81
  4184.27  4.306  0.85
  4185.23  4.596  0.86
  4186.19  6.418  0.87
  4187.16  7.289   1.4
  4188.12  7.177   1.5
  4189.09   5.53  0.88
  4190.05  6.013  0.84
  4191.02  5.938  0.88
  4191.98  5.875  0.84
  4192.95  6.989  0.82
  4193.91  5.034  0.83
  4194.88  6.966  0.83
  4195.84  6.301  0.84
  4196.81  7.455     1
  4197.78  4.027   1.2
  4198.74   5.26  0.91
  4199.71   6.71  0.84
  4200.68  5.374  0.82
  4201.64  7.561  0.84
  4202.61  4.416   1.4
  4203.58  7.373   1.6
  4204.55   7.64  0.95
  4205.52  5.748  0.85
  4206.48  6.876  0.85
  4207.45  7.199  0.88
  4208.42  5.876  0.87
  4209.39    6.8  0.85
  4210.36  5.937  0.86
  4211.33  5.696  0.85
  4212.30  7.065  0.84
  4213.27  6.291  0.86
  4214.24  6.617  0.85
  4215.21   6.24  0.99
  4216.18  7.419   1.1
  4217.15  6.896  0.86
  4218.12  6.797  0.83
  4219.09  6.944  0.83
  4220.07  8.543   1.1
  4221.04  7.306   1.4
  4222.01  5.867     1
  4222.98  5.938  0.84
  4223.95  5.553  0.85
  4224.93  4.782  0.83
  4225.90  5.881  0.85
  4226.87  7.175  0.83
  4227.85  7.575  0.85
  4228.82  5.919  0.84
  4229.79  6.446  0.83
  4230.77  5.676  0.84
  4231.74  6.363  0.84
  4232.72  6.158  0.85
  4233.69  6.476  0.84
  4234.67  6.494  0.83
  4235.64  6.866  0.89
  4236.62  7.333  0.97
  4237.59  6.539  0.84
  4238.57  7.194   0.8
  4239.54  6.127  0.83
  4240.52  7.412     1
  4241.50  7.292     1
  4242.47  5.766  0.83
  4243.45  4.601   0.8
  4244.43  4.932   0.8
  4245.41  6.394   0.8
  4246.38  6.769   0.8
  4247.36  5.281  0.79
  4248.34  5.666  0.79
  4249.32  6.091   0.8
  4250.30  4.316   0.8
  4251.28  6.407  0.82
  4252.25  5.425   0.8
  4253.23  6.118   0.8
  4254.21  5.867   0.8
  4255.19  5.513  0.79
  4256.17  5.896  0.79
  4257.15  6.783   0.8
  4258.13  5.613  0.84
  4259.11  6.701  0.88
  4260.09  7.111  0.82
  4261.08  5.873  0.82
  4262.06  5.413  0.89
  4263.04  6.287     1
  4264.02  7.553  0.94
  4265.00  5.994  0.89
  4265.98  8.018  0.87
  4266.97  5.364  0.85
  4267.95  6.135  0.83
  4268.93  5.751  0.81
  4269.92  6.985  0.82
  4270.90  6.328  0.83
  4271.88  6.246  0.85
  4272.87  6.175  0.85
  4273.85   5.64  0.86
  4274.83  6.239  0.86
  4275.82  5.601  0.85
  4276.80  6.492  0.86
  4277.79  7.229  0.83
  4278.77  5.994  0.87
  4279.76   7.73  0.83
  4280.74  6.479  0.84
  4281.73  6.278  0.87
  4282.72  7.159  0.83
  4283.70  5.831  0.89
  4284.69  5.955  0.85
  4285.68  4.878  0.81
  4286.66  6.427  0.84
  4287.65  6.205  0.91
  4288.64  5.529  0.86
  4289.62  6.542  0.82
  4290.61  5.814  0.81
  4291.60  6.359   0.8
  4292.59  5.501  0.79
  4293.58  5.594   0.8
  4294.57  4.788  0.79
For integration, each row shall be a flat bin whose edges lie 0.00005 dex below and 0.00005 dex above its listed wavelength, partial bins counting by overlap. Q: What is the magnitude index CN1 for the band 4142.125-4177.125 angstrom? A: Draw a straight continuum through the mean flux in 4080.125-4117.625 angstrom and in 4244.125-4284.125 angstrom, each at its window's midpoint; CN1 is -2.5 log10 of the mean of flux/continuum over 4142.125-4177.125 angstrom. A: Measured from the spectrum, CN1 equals -0.12 mag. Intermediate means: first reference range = 4.88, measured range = 5.97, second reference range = 6.19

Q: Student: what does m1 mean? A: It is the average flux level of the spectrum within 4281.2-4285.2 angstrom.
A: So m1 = 6.29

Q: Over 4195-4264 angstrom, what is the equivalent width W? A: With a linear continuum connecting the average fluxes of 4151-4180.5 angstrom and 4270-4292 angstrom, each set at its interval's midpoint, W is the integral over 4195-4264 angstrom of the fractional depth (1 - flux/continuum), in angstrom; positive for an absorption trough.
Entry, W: -2.0 angstrom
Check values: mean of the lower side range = 5.97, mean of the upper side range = 6.25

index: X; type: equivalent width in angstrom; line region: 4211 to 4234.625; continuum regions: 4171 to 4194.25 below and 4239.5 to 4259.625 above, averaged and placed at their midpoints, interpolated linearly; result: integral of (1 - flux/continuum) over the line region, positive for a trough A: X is -2.4 angstrom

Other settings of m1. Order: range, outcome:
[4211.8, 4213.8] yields 6.67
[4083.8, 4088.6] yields 5.74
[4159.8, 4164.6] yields 6.14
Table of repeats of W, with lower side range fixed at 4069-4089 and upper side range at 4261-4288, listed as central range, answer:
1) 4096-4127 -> 5.44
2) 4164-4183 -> 1.23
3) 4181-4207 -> 0.26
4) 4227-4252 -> 0.02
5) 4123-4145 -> 0.87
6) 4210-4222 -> -1.08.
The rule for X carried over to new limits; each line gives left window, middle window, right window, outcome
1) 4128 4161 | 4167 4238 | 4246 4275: -2.2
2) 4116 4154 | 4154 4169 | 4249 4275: -0.8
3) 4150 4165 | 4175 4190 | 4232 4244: 0.7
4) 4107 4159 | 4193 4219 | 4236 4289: -1.5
